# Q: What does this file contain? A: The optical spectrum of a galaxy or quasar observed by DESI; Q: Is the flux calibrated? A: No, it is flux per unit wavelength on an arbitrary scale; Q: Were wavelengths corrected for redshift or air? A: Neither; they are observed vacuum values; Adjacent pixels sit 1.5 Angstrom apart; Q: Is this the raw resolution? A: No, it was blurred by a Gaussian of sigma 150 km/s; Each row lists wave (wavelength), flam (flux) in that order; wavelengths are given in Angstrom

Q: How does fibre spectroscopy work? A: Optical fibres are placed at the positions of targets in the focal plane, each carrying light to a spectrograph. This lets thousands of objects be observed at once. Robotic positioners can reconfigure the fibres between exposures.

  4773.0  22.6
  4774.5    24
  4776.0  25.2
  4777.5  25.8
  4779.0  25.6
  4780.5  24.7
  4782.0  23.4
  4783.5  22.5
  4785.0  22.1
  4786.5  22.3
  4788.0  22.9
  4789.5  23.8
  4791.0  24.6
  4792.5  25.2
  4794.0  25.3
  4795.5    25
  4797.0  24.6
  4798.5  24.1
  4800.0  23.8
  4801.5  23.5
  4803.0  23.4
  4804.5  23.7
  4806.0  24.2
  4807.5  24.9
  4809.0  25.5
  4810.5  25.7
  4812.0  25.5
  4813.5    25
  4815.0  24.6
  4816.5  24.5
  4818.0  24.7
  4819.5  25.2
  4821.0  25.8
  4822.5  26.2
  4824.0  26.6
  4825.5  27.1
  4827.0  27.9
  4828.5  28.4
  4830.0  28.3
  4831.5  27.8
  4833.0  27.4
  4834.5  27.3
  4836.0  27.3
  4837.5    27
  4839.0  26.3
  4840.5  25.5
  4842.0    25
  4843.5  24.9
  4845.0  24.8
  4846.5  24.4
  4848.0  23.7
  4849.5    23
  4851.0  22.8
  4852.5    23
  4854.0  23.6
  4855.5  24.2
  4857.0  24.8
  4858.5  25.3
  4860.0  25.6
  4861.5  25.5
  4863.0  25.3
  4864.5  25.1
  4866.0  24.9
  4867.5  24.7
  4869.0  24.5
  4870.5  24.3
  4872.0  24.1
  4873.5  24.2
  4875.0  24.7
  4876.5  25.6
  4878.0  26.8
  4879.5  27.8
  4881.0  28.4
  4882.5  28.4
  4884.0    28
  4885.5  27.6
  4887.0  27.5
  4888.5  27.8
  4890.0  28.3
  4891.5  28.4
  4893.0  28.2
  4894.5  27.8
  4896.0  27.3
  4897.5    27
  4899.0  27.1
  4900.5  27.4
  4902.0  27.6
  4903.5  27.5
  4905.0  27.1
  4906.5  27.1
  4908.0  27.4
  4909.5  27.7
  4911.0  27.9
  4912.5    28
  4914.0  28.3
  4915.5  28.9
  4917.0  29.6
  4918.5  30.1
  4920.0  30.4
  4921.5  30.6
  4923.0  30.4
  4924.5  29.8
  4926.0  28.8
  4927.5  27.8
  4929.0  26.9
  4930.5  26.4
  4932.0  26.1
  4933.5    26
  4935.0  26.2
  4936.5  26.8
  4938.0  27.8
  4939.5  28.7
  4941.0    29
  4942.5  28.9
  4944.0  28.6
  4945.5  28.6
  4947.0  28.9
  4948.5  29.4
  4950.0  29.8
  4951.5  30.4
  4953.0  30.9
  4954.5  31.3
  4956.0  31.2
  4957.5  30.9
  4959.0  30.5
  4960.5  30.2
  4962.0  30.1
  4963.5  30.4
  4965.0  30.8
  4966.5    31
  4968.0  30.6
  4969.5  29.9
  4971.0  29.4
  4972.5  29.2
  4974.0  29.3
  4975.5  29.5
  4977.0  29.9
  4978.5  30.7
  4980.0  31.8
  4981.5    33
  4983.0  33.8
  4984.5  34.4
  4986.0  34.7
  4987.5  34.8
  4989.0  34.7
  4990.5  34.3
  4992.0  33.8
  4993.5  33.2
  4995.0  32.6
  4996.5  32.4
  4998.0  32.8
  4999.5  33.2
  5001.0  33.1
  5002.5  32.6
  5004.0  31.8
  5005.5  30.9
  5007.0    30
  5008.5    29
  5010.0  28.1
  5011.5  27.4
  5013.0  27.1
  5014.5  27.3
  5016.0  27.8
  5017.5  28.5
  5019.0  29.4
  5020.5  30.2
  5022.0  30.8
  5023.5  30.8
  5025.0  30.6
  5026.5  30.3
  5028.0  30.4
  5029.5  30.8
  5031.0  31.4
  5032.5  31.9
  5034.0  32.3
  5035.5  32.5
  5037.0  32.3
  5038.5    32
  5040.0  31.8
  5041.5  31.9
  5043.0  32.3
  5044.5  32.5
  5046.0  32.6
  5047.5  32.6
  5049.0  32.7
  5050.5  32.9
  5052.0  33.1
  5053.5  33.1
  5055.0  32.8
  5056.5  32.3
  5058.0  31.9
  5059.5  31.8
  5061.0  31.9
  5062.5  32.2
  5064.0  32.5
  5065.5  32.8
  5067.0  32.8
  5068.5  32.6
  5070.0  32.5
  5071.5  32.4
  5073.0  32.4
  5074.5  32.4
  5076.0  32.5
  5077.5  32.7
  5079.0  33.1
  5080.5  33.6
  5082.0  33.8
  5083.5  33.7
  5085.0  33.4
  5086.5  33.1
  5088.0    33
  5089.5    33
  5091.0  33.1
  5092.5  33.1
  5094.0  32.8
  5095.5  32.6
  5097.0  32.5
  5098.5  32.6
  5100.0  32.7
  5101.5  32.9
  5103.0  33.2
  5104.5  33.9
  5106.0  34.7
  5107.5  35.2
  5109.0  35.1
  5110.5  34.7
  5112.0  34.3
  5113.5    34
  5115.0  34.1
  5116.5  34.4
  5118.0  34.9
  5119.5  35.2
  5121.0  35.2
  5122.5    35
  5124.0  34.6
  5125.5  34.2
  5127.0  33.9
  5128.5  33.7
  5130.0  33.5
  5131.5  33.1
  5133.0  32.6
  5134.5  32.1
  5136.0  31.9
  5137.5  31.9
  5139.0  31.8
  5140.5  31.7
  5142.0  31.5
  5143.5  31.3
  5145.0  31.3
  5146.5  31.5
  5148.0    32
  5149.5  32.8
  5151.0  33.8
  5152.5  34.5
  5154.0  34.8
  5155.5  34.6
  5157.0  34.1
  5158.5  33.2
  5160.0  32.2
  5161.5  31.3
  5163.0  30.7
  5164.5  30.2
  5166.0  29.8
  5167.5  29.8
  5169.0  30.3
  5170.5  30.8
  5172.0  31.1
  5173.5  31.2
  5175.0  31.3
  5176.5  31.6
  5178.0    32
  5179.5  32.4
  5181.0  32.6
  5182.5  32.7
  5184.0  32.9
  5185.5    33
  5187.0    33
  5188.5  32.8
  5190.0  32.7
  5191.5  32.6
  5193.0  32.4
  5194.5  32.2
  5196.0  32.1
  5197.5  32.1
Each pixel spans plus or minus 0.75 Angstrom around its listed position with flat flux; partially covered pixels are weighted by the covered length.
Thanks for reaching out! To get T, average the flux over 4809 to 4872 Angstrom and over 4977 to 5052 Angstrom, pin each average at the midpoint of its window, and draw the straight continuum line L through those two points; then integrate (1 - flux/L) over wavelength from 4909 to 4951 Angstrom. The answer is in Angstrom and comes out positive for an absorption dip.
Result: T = 0.2 Angstrom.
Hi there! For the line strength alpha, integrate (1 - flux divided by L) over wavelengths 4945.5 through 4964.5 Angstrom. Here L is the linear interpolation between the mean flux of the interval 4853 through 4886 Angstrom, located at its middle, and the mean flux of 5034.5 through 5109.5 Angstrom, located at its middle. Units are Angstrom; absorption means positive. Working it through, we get -1.1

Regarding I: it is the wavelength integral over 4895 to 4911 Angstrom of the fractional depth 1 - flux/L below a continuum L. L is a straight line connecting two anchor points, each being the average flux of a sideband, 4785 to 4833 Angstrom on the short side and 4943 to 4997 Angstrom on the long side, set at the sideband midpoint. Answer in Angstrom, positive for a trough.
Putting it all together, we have 0.8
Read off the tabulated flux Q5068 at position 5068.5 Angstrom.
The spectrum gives 32.6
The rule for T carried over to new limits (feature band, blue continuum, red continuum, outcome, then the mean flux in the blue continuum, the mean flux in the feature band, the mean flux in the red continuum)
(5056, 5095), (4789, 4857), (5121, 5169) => -2.2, 25.2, 32.7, 32.6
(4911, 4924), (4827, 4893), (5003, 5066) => -0.9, 25.9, 29.4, 31.1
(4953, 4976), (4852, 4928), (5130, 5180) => -1.5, 27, 30.3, 32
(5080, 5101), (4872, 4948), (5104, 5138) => 0.0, 27.8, 33.1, 34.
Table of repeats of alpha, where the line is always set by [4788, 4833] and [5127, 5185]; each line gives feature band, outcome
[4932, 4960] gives -1.0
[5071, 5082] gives -0.8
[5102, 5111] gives -0.9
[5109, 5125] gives -1.7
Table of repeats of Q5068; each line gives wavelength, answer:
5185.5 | 33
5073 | 32.4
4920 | 30.4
